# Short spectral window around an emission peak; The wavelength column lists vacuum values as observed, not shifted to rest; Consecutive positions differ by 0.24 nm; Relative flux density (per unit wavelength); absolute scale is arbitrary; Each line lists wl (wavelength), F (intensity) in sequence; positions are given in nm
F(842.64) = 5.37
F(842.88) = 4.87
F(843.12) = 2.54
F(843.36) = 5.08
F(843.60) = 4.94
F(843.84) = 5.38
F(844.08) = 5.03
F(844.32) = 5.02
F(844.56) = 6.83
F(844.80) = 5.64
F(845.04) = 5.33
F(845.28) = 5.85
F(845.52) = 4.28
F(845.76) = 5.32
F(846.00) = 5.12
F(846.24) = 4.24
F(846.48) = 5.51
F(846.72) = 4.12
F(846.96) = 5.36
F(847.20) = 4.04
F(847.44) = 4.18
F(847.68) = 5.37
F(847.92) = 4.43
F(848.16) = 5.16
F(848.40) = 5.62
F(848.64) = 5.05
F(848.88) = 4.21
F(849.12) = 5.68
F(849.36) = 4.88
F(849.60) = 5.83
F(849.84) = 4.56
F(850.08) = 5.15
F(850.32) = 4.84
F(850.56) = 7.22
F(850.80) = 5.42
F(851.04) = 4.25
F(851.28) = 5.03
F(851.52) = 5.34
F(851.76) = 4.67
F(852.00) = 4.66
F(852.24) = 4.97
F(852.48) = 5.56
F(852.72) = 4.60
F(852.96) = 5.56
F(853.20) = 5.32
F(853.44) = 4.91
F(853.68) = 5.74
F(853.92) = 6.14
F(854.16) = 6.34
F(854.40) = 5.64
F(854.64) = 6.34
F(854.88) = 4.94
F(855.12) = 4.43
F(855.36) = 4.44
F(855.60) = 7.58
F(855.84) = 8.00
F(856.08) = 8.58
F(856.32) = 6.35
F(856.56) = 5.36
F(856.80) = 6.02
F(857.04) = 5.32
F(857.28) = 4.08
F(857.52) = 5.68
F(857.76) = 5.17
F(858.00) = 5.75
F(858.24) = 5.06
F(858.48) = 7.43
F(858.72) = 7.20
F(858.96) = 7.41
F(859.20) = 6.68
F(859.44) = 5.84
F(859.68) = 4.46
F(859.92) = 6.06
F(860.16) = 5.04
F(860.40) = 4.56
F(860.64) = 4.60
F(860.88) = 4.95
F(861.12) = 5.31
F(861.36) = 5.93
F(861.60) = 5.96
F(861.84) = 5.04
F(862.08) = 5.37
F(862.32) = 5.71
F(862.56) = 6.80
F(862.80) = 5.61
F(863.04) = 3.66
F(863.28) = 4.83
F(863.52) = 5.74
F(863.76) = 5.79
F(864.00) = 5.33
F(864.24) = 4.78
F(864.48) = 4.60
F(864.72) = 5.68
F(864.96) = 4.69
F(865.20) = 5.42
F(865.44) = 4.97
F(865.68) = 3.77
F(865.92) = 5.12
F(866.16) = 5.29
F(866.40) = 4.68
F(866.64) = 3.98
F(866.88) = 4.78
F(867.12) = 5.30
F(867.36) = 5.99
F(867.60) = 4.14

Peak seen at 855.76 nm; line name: H-alpha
